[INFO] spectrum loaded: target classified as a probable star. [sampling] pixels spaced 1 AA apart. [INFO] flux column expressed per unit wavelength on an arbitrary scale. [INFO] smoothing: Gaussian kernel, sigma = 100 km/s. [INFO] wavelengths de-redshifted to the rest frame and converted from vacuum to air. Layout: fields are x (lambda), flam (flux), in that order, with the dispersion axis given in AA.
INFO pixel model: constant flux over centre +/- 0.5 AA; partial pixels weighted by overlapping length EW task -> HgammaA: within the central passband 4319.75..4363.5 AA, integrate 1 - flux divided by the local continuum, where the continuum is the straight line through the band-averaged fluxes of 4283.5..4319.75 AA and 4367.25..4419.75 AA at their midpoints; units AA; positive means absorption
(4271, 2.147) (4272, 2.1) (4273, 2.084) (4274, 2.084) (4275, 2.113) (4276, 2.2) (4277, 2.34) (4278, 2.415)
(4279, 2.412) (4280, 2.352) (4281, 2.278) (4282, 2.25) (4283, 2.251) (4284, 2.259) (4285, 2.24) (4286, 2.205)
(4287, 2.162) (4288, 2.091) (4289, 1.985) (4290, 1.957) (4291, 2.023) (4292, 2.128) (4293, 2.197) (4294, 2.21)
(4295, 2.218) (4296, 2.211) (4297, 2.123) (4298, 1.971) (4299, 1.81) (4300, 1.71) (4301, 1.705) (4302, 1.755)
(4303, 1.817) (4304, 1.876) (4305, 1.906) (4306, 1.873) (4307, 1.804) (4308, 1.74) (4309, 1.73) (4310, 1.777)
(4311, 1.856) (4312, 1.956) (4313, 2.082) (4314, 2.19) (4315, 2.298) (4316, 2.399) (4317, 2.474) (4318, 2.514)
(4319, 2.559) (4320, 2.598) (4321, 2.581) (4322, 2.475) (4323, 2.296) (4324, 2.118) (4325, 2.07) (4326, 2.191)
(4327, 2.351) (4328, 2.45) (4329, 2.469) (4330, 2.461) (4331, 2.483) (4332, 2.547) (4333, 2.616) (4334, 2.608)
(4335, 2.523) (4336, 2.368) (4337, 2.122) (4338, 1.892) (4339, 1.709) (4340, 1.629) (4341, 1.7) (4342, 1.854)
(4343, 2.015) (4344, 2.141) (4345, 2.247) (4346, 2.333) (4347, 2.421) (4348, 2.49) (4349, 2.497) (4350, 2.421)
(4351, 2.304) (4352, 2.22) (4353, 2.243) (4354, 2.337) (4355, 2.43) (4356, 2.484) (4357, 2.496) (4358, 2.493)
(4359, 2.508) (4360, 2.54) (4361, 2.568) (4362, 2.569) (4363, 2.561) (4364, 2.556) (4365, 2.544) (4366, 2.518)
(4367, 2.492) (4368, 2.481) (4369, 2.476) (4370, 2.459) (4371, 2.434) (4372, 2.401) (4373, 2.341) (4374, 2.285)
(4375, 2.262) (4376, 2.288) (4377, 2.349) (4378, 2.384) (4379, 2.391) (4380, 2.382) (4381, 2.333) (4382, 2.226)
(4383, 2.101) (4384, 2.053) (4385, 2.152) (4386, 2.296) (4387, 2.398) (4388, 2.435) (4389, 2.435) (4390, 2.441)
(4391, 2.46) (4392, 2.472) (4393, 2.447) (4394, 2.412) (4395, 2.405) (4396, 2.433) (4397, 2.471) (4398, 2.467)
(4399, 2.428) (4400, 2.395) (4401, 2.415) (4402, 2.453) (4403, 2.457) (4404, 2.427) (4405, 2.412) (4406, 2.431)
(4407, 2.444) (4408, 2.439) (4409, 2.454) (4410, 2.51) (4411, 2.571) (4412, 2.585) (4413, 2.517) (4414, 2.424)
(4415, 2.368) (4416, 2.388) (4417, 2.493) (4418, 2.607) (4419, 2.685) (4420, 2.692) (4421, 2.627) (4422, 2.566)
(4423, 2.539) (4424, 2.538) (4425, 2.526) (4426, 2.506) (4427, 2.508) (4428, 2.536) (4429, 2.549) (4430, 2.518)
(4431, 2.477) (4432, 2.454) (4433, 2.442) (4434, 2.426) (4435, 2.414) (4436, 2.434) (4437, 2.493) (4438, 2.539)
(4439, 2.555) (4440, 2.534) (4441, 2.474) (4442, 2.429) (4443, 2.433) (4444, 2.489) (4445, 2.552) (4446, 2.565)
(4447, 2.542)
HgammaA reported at -2.33 AA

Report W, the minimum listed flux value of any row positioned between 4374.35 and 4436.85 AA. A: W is 2.053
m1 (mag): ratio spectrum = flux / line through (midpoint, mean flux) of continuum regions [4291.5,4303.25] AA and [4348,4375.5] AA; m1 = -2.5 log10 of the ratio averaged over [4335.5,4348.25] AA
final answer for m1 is 0.12 mag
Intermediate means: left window 1.99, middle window 2.06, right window 2.44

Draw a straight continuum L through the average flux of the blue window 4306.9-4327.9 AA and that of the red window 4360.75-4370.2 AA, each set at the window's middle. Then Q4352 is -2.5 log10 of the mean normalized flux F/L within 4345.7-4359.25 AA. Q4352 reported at 0.01 mag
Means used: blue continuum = 2.21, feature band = 2.4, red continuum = 2.52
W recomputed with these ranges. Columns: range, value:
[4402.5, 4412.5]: 2.412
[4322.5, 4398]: 1.629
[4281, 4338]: 1.705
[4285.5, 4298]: 1.957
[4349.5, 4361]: 2.22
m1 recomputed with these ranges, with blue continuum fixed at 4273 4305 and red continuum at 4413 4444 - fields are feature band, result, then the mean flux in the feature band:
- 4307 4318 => 0.06 mag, 2.06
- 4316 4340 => -0.07 mag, 2.35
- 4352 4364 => -0.08 mag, 2.47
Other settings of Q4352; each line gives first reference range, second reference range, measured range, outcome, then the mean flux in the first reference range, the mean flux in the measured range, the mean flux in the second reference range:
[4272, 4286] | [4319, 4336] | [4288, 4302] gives 0.15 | 2.25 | 2.01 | 2.43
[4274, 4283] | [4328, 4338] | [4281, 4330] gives 0.11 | 2.28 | 2.13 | 2.44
